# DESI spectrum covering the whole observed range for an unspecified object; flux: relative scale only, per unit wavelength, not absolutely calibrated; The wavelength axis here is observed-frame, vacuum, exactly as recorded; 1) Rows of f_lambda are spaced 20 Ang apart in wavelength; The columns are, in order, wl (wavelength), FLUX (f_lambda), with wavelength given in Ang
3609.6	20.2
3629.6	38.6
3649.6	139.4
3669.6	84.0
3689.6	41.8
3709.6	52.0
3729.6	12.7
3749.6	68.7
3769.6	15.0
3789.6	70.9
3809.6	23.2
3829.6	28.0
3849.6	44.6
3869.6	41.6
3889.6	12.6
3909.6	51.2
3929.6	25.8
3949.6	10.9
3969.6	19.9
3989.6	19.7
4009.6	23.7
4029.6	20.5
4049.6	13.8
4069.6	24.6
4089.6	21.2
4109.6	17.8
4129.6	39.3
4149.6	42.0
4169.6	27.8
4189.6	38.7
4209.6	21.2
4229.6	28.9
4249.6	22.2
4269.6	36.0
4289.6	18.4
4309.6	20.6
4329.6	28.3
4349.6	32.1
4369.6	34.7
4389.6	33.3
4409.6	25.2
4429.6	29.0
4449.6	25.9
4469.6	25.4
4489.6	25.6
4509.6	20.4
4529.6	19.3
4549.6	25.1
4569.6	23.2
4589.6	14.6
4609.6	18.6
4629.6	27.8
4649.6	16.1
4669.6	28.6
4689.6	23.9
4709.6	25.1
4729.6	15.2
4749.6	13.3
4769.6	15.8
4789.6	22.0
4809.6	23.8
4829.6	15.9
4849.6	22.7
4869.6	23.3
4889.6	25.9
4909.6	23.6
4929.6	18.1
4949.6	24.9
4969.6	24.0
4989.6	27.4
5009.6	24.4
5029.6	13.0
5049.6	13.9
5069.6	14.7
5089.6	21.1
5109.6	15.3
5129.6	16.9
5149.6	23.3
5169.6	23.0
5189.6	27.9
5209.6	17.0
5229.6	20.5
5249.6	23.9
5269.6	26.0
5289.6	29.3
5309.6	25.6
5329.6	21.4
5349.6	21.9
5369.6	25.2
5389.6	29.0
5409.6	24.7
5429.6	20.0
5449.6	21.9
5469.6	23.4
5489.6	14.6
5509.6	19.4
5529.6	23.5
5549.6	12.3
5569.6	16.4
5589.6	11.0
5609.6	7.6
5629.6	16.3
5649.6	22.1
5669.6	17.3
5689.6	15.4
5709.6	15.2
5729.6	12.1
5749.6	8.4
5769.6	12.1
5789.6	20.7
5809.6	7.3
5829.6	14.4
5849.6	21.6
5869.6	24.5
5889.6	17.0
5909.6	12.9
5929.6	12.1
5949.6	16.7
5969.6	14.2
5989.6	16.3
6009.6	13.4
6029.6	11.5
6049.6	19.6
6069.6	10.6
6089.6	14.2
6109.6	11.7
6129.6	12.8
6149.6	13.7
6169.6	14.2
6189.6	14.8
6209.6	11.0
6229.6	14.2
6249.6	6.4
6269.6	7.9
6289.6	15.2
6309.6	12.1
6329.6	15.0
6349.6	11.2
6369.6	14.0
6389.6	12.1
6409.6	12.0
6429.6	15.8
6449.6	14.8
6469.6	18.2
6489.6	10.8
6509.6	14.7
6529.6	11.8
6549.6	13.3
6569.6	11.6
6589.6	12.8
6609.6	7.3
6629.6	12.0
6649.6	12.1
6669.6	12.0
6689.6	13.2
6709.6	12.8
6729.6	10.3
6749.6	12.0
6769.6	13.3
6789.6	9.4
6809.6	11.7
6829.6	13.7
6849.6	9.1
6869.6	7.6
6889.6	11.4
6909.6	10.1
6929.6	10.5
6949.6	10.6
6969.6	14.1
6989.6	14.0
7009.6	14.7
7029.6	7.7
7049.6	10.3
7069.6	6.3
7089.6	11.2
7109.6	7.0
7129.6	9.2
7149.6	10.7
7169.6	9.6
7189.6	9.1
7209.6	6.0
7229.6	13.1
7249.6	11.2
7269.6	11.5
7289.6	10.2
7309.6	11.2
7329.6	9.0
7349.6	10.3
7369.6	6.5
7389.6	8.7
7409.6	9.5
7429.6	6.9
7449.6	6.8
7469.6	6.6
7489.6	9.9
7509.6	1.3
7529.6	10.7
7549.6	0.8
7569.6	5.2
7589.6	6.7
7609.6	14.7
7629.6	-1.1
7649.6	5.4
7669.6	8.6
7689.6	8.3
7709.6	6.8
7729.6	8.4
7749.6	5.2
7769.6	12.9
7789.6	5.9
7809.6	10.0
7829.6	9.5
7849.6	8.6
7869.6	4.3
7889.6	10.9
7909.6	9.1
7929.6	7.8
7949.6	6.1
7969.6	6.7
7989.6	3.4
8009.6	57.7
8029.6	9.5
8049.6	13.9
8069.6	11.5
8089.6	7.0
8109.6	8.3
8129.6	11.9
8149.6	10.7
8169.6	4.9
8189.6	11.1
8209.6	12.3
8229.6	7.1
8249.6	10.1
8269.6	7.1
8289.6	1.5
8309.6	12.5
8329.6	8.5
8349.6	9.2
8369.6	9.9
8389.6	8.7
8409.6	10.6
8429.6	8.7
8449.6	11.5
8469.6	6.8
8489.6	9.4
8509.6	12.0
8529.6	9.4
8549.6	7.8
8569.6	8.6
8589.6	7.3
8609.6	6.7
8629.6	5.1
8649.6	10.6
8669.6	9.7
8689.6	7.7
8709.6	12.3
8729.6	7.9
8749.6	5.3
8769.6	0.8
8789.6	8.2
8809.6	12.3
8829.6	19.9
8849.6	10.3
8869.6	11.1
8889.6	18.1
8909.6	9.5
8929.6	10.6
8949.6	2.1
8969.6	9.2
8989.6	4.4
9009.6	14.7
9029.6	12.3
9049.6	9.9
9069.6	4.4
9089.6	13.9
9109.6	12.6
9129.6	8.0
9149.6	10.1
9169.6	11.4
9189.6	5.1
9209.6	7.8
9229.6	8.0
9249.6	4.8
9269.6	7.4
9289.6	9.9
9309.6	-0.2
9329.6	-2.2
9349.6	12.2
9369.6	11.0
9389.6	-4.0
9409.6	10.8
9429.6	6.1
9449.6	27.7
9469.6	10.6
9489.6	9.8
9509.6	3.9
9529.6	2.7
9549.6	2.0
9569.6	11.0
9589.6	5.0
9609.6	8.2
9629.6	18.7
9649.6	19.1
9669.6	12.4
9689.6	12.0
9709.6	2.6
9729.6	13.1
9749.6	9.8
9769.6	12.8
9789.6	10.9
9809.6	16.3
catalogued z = 1.15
